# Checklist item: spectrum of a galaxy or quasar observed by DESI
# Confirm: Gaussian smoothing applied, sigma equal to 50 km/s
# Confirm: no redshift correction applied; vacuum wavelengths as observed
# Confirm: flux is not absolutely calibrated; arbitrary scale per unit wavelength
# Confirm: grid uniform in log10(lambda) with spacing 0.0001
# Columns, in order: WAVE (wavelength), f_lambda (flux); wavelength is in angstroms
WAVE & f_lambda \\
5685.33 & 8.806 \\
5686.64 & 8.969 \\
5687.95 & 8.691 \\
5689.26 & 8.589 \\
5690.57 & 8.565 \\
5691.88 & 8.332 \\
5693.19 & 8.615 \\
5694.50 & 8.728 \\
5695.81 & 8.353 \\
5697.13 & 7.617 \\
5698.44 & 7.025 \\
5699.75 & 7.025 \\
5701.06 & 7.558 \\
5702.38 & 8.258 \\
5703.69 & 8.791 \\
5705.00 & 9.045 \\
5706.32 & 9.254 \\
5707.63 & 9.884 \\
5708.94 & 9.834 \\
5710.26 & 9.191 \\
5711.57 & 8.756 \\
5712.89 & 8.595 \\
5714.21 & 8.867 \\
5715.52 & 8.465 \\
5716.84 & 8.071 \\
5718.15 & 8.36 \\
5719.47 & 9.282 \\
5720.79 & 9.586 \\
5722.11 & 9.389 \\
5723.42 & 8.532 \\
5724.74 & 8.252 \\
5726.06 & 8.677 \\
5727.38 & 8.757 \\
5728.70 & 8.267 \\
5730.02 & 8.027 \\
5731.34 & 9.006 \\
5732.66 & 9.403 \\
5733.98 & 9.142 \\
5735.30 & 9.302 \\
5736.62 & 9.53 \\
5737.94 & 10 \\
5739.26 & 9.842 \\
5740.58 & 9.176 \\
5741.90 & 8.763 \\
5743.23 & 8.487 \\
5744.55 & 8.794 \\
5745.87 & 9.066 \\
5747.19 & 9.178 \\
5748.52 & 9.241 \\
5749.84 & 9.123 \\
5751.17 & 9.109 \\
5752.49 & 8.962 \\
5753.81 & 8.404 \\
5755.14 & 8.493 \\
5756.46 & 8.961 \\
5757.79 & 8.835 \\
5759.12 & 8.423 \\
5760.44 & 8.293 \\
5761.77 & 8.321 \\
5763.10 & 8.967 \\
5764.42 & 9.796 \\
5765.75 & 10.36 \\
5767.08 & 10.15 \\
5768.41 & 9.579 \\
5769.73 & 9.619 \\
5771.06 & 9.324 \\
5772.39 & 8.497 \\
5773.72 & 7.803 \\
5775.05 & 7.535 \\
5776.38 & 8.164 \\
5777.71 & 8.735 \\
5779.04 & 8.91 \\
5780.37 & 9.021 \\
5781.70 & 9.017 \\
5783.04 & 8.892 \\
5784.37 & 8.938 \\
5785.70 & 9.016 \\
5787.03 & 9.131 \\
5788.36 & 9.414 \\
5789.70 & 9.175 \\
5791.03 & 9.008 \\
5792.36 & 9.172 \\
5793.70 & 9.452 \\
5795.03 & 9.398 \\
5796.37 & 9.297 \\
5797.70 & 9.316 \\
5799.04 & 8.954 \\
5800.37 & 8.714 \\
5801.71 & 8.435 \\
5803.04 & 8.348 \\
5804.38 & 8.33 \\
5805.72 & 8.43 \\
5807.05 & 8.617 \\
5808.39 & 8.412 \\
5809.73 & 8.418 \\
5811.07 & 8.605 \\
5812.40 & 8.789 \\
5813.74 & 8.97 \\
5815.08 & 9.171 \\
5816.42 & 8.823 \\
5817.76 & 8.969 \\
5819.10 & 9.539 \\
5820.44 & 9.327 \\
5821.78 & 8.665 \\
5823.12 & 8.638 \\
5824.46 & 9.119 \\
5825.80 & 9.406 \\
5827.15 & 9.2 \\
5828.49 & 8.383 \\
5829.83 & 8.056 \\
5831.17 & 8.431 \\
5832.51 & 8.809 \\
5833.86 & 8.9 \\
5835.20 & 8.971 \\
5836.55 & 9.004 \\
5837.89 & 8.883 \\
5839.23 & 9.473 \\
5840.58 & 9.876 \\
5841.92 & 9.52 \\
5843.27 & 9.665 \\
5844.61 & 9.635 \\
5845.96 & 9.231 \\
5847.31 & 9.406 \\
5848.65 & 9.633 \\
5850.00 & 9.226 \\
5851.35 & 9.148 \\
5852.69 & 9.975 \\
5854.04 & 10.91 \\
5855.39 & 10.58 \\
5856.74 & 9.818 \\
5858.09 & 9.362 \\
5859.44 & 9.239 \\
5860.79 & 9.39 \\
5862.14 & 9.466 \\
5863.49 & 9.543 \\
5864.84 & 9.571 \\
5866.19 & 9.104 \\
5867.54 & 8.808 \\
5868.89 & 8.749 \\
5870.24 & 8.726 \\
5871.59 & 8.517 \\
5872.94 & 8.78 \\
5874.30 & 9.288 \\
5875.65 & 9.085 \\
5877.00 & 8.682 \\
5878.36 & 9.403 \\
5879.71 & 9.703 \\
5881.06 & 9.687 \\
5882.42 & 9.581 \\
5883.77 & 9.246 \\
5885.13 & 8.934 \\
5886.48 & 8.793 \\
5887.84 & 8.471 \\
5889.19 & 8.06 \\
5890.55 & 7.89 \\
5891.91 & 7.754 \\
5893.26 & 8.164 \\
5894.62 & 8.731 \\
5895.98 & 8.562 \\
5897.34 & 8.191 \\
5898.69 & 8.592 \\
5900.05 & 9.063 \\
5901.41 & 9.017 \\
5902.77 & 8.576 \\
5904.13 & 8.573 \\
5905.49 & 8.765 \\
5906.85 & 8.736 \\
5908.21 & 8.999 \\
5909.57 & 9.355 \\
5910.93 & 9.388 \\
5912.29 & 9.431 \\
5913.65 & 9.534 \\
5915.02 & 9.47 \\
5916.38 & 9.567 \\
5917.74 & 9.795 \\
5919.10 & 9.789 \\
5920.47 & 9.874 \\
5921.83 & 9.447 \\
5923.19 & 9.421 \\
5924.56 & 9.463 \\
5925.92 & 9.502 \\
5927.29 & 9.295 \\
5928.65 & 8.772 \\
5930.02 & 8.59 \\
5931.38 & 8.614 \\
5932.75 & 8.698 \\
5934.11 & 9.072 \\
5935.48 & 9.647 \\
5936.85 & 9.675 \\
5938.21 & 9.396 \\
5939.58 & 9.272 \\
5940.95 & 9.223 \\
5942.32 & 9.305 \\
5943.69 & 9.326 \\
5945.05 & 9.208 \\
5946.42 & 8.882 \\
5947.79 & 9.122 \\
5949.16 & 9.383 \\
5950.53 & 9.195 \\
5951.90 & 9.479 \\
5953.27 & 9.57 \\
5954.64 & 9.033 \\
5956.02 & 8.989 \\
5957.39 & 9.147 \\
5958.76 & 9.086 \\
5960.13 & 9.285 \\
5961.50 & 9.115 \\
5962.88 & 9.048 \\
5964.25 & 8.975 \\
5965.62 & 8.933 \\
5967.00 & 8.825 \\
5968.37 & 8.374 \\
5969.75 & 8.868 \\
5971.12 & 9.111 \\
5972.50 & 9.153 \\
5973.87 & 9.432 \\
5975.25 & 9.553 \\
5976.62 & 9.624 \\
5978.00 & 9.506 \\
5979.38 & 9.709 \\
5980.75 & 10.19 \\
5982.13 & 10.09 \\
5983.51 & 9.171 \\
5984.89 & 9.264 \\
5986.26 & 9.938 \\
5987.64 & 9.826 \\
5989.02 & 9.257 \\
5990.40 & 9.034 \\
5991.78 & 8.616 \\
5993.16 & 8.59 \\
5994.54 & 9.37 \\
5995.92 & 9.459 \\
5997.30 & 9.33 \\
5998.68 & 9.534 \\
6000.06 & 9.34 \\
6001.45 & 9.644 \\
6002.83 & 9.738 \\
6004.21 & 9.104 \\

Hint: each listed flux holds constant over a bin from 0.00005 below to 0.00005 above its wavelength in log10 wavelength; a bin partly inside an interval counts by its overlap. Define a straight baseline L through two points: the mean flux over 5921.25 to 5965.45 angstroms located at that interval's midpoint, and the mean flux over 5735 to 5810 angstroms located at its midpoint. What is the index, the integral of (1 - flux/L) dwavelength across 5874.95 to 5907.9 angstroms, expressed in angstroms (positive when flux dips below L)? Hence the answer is 1.3 angstroms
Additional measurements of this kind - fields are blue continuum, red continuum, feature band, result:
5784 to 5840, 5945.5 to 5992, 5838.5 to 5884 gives -2.0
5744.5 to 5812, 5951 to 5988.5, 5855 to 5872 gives -0.4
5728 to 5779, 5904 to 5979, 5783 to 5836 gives 0.9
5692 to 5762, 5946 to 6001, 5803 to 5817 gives 0.5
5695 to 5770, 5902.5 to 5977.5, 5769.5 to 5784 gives 0.5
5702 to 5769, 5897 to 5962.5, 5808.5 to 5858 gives -0.5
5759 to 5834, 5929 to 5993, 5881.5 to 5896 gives 0.8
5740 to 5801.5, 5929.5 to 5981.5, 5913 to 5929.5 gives -0.6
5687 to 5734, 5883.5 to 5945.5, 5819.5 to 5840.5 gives -0.1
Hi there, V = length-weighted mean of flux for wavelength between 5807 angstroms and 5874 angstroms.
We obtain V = 9.15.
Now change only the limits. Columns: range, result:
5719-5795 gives 8.99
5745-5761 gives 8.85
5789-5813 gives 8.83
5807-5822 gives 8.87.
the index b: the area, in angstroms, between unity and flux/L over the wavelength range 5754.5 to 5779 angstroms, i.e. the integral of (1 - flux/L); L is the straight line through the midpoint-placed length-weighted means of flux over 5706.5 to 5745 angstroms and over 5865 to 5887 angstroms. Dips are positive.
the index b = 0.3 angstroms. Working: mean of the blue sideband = 8.98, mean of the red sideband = 9.08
